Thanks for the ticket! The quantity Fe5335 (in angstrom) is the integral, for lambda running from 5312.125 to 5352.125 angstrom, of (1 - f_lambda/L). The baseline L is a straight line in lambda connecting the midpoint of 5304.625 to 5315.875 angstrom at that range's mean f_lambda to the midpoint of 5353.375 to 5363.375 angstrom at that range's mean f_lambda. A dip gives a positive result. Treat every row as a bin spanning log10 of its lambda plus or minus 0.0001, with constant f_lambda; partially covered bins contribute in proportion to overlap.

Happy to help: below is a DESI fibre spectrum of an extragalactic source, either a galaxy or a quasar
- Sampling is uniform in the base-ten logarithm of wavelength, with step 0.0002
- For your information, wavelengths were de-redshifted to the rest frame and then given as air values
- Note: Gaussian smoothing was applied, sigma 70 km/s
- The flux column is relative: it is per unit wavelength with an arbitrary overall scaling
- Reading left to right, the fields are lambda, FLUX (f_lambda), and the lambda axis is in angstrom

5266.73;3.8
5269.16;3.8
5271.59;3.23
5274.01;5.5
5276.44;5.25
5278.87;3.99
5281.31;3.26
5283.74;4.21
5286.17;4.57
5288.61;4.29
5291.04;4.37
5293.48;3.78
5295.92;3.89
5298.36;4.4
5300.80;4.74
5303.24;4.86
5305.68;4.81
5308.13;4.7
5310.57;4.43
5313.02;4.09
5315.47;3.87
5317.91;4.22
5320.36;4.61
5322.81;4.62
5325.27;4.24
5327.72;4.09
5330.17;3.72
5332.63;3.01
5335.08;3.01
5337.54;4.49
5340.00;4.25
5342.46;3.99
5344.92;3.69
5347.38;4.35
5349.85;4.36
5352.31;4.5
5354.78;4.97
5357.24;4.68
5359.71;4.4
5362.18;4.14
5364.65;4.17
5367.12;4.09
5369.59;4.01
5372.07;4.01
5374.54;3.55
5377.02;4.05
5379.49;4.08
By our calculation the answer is 3.77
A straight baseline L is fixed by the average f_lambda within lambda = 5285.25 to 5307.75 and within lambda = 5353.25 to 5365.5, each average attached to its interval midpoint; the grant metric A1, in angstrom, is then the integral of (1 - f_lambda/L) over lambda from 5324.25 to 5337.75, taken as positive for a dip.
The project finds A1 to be 2.3 angstrom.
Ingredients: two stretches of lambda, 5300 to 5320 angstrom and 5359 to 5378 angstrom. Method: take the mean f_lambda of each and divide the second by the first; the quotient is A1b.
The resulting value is 0.90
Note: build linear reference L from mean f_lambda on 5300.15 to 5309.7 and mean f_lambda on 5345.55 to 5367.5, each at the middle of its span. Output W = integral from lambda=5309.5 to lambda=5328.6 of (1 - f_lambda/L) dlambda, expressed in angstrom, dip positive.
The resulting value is 1.61 angstrom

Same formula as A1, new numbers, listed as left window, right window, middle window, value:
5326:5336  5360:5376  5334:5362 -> -3.7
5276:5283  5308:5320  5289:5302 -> -0.3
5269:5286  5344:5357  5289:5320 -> -0.4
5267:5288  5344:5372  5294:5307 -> -0.8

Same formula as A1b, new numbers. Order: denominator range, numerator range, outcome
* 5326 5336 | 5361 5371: 1.17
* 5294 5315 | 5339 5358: 0.98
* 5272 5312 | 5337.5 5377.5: 0.95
